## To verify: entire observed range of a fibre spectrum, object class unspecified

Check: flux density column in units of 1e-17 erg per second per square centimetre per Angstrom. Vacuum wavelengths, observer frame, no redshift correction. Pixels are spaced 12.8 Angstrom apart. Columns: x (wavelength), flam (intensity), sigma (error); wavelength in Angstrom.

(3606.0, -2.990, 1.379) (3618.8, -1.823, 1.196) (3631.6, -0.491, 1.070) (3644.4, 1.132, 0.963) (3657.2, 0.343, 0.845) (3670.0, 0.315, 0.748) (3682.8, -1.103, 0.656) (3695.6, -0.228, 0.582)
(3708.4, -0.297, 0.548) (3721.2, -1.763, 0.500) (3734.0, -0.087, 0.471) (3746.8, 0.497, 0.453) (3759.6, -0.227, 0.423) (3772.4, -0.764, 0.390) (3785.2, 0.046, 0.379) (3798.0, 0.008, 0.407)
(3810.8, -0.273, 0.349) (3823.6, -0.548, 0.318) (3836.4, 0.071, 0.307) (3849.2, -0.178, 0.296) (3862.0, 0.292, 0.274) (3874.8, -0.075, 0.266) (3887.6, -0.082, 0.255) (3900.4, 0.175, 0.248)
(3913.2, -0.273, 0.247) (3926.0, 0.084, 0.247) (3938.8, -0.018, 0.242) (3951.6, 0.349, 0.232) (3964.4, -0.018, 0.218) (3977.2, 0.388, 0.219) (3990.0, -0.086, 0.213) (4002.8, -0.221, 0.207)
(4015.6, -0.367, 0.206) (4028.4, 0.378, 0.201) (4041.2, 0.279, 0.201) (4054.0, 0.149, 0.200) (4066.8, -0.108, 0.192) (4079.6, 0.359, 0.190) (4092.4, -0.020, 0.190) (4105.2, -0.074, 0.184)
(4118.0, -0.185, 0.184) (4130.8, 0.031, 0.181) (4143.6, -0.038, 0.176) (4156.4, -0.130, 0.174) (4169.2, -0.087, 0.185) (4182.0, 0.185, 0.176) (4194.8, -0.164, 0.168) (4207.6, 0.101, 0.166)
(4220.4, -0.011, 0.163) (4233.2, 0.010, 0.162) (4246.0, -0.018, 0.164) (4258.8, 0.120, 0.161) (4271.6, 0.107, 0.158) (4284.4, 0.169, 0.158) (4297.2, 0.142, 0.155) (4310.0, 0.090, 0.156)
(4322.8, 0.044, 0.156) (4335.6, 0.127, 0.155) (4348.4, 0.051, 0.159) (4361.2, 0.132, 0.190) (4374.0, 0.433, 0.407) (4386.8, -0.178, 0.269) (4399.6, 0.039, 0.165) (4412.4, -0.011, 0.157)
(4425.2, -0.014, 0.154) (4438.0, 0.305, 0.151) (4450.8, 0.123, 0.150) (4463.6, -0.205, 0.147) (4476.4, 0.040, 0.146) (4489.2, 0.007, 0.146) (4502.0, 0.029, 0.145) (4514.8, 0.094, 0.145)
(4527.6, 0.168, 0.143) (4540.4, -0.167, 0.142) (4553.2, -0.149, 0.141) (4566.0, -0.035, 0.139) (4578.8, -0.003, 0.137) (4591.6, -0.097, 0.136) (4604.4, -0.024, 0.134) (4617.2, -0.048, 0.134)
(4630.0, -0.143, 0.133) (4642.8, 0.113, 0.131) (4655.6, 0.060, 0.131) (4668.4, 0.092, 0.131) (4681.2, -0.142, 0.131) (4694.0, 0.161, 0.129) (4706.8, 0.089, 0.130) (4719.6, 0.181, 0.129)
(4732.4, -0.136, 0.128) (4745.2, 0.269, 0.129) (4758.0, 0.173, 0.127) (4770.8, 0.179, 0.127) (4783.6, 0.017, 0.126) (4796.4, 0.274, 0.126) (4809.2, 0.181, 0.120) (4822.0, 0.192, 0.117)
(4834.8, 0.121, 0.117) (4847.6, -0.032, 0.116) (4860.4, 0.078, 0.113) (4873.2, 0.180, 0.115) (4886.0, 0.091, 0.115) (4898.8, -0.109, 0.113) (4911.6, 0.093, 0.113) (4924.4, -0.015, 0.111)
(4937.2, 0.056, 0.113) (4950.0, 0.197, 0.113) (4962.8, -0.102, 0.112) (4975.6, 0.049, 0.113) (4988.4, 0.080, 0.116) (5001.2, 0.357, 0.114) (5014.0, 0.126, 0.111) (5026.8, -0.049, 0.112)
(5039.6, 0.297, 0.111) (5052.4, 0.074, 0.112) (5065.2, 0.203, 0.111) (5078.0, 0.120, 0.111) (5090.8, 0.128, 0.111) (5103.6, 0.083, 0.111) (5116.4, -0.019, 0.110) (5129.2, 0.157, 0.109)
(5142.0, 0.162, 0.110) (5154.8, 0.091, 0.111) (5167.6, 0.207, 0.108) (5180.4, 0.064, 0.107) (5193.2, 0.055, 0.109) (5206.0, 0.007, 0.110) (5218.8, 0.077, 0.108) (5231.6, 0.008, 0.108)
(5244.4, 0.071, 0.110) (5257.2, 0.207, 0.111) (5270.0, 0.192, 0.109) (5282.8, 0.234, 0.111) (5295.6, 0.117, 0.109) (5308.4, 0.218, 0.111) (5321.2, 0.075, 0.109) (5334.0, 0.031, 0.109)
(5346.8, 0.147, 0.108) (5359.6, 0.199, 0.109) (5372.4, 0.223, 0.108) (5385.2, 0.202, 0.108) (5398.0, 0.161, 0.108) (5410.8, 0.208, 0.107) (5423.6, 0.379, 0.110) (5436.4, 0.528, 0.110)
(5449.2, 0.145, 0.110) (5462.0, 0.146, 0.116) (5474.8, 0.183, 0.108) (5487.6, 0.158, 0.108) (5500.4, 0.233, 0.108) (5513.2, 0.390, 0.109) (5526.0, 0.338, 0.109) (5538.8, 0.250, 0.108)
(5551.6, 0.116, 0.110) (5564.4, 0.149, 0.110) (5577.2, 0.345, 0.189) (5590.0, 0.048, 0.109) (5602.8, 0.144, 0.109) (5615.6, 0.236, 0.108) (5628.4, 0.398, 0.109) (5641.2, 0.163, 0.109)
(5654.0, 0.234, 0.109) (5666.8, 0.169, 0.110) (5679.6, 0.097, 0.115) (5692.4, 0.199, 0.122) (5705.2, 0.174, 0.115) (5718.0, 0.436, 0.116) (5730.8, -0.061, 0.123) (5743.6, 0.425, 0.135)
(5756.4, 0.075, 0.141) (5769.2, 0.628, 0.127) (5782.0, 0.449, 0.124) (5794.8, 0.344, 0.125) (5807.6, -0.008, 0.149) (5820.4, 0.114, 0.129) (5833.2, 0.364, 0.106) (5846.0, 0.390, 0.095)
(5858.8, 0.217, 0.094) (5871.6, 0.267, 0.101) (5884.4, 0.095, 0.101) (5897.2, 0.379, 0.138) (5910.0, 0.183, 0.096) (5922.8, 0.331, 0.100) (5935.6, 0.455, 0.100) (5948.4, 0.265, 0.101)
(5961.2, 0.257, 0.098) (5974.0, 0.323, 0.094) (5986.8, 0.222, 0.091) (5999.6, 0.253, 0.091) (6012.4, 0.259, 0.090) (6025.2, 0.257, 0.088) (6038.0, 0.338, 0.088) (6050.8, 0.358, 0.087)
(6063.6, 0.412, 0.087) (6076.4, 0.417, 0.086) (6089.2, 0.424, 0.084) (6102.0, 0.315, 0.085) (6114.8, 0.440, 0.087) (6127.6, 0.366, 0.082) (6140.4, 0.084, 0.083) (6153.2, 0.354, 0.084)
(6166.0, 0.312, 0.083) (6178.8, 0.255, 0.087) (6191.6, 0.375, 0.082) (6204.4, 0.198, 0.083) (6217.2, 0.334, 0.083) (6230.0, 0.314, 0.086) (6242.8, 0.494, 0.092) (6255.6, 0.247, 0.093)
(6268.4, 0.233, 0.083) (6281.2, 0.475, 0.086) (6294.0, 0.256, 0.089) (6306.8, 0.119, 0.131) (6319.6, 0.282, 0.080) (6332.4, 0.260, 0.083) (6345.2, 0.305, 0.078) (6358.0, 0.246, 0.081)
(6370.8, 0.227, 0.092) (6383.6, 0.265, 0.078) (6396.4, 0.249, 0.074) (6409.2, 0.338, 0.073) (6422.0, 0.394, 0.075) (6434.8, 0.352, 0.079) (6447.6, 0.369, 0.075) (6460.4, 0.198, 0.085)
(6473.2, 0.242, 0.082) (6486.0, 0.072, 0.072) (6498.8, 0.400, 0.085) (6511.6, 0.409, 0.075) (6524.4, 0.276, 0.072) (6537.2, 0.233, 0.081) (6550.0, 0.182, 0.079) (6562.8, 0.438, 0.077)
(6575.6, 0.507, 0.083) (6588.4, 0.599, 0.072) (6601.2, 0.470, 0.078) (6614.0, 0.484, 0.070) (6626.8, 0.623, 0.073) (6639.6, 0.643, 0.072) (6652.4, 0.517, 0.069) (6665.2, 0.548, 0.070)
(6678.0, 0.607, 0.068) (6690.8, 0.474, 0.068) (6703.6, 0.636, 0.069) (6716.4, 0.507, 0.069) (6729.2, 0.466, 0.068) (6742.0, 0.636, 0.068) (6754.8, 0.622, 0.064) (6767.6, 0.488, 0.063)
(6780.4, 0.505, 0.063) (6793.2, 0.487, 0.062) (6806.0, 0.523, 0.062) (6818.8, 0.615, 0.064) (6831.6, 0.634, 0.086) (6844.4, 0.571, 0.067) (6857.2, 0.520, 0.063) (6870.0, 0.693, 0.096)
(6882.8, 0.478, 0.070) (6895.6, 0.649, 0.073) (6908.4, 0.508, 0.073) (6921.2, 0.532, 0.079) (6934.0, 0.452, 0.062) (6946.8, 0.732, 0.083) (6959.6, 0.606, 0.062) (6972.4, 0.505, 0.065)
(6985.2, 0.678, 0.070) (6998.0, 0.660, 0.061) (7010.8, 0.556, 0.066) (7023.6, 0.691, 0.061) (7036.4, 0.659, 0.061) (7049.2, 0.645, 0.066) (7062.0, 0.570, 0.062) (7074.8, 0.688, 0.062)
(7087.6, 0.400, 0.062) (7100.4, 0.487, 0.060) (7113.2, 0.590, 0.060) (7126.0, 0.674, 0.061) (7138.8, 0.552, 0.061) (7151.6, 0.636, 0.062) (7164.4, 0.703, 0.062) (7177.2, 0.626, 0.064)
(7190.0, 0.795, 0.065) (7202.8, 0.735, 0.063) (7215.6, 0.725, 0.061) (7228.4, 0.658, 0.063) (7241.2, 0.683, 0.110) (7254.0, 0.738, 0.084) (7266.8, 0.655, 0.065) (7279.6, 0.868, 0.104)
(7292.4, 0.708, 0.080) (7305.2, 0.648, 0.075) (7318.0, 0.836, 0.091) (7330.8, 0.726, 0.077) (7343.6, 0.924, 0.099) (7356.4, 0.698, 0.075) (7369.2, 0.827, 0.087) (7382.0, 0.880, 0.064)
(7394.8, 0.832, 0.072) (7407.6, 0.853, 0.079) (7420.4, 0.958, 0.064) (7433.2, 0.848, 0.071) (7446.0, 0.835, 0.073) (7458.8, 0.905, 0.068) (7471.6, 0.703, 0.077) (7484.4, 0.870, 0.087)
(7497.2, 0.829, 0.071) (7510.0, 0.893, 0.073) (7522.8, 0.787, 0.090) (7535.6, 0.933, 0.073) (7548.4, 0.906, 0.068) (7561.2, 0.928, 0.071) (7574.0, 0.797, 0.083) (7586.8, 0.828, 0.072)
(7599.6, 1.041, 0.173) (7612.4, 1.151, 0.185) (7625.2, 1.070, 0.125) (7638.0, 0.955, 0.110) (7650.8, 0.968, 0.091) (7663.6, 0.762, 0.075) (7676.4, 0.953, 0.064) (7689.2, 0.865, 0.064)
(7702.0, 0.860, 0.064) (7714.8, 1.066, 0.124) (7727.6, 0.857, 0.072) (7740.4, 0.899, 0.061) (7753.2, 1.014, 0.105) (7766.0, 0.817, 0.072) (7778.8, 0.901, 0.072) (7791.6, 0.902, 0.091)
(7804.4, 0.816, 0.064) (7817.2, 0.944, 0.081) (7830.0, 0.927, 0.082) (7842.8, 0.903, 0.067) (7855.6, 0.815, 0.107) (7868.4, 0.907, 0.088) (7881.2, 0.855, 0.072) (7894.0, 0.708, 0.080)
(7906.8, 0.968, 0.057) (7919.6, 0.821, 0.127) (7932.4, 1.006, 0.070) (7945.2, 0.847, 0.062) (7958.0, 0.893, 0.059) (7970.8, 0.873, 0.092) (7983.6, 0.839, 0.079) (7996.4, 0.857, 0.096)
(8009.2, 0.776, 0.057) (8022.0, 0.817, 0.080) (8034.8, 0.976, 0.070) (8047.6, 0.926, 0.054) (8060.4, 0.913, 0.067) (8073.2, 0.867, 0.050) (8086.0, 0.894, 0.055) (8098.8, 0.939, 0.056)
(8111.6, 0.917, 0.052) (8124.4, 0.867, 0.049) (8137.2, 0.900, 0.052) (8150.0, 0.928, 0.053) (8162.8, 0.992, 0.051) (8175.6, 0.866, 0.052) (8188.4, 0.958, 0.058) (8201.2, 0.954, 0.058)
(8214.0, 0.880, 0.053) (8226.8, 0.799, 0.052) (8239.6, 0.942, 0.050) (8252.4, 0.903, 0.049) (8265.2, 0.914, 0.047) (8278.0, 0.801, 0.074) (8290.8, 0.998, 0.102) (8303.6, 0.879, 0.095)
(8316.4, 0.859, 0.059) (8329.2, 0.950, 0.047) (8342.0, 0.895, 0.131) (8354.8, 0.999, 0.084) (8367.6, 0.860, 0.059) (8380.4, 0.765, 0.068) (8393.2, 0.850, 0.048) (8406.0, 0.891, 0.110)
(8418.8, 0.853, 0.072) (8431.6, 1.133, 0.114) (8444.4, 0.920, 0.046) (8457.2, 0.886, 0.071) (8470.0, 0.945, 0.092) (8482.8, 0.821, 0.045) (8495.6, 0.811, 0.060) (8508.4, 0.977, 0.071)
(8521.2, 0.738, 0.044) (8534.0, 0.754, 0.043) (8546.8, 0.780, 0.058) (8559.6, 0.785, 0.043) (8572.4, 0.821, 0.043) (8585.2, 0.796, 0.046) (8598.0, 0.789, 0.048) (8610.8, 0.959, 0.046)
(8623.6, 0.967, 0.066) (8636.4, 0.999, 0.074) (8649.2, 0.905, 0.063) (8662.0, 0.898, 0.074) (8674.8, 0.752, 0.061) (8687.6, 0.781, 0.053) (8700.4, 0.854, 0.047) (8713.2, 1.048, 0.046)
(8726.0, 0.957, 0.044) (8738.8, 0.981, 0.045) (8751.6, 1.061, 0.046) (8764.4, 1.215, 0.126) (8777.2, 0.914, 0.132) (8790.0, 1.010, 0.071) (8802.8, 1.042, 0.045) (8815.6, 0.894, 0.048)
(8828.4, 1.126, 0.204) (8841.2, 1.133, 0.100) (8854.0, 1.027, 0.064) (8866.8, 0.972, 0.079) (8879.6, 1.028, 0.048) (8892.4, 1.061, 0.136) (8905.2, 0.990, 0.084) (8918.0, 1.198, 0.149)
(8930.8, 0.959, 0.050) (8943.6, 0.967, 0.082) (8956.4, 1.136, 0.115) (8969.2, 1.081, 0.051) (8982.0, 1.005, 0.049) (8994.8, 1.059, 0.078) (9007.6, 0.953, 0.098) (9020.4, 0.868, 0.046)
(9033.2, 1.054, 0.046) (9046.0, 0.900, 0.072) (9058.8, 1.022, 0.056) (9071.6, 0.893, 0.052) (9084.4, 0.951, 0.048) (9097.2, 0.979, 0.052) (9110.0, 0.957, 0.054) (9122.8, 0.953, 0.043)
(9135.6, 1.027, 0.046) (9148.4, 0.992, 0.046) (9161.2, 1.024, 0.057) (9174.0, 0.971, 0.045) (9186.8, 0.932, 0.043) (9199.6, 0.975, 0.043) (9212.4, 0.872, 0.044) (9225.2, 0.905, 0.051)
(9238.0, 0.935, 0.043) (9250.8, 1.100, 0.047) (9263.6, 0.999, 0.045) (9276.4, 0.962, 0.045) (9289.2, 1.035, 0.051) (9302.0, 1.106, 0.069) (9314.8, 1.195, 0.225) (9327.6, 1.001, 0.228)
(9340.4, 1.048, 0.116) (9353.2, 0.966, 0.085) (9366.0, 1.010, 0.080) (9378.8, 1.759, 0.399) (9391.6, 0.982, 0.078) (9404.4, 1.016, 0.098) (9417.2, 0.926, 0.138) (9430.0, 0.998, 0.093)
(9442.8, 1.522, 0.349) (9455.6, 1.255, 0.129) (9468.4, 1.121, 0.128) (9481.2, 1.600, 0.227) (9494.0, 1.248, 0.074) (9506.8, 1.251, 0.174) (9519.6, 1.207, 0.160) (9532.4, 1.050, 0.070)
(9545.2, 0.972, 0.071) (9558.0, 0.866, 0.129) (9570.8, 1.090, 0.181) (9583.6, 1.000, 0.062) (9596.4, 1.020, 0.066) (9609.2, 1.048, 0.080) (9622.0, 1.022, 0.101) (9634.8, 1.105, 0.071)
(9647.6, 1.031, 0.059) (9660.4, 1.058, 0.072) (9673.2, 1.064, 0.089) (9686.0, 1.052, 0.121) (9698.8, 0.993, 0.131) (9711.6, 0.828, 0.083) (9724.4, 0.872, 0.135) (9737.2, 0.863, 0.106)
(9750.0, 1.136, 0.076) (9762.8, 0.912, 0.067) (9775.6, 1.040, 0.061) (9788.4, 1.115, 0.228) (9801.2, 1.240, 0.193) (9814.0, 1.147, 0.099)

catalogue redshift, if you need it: 0.649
